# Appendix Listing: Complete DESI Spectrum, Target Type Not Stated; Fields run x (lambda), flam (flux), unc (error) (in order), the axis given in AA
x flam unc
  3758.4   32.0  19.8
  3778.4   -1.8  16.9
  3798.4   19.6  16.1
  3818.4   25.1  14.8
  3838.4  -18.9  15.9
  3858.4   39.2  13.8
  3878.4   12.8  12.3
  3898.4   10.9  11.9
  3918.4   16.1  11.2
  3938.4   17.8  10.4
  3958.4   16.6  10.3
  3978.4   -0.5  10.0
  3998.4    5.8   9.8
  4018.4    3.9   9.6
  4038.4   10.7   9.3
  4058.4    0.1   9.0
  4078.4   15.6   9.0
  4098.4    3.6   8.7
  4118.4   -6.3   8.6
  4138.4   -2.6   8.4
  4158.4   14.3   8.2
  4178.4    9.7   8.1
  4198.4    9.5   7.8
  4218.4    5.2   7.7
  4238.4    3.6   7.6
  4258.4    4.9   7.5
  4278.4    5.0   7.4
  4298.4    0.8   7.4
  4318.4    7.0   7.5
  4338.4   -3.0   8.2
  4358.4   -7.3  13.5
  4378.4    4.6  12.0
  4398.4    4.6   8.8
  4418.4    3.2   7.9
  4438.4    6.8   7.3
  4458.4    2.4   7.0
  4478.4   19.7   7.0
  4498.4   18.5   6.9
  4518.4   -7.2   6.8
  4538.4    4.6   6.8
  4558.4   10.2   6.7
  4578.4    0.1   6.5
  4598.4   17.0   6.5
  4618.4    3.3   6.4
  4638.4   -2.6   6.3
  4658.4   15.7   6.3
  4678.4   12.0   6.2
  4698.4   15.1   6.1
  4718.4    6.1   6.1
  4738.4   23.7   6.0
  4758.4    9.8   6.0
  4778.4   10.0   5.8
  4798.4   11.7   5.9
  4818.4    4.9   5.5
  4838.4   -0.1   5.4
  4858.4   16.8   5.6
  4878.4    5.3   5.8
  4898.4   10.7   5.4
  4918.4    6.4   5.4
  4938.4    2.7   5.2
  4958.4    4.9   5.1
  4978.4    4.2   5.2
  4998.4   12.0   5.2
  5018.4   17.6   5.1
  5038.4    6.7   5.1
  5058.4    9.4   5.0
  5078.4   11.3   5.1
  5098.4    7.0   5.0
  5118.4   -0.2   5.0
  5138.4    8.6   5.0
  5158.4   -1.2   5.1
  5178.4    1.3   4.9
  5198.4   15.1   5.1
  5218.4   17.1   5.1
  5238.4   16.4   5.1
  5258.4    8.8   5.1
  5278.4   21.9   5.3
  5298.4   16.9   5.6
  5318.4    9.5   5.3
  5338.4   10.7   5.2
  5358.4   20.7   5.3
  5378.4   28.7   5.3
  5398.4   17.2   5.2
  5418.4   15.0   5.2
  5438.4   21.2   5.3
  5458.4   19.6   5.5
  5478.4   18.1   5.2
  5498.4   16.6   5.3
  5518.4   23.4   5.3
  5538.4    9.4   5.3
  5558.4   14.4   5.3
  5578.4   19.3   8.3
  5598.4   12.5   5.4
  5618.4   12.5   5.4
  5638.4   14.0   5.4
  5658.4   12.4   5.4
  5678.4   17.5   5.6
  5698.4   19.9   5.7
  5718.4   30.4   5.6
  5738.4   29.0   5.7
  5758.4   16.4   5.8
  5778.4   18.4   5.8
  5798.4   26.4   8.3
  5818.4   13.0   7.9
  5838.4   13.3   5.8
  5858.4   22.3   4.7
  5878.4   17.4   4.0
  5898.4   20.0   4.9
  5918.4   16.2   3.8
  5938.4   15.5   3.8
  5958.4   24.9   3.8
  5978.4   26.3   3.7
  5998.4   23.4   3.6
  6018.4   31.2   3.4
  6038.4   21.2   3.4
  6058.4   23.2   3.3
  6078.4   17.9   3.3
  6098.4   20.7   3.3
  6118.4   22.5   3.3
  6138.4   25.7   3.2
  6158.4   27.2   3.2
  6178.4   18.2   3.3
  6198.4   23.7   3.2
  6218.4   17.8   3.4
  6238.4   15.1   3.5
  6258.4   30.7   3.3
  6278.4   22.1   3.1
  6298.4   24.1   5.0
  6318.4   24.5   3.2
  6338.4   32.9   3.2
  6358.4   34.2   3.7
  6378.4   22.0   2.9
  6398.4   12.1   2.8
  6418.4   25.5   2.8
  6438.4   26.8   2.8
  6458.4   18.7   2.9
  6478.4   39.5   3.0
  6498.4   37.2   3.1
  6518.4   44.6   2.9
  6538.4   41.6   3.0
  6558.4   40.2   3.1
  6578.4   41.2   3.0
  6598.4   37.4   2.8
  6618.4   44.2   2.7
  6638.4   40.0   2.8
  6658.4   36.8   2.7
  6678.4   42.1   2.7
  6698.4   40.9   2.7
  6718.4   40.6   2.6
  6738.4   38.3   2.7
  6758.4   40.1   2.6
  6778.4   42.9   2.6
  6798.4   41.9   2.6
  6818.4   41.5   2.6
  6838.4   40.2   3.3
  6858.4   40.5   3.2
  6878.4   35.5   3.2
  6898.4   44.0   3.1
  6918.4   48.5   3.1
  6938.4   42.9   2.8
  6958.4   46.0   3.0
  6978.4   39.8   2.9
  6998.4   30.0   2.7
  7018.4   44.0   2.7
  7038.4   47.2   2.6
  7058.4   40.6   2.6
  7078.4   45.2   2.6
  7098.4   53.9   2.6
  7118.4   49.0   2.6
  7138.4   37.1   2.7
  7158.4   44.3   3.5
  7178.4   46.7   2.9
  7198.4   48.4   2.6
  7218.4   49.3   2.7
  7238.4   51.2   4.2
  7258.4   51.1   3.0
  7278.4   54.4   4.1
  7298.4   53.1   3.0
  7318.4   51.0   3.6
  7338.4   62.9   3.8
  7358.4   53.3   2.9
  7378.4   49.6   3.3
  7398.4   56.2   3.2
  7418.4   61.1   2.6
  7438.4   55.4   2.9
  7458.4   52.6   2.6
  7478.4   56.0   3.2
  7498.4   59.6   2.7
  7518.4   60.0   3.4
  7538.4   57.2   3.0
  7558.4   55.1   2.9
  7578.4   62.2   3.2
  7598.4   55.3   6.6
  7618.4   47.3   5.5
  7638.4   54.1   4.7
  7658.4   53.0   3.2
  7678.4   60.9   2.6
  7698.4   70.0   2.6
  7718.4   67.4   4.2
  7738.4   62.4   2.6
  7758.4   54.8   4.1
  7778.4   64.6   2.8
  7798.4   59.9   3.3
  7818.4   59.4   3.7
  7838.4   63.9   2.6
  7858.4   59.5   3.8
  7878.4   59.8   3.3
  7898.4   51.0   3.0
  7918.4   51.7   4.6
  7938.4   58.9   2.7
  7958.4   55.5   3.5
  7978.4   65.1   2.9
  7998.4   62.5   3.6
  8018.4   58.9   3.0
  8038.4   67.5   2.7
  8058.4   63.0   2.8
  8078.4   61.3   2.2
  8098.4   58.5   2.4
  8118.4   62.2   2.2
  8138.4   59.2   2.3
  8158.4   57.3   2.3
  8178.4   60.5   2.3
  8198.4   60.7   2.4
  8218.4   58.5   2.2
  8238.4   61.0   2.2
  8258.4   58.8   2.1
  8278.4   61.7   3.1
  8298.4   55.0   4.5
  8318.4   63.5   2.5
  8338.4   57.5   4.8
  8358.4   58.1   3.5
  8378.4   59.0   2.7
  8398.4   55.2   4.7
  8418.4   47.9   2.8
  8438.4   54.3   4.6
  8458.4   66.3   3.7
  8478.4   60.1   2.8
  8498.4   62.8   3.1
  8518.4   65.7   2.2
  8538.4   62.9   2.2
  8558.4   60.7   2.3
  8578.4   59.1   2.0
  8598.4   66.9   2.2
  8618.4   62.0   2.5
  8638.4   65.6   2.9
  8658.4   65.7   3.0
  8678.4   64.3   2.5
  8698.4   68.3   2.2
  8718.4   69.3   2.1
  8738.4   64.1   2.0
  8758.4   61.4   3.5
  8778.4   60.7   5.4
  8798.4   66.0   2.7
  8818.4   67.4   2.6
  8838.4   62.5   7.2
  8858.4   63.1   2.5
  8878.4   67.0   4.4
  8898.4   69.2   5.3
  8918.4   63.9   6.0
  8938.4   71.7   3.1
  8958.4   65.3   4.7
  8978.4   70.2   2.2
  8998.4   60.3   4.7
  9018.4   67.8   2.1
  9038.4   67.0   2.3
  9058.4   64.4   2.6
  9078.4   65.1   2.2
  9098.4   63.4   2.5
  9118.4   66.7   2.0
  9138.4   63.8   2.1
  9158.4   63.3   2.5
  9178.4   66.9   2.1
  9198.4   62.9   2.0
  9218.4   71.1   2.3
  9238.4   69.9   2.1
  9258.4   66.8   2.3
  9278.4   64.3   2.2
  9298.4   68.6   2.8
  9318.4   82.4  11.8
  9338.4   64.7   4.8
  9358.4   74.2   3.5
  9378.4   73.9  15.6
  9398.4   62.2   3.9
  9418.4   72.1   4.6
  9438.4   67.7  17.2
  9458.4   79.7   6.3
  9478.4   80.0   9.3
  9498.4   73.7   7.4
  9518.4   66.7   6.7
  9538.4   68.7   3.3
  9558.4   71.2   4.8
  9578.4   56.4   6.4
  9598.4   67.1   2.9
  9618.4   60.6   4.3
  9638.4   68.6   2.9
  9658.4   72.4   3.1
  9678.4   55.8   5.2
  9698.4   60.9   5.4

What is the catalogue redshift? 0.625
